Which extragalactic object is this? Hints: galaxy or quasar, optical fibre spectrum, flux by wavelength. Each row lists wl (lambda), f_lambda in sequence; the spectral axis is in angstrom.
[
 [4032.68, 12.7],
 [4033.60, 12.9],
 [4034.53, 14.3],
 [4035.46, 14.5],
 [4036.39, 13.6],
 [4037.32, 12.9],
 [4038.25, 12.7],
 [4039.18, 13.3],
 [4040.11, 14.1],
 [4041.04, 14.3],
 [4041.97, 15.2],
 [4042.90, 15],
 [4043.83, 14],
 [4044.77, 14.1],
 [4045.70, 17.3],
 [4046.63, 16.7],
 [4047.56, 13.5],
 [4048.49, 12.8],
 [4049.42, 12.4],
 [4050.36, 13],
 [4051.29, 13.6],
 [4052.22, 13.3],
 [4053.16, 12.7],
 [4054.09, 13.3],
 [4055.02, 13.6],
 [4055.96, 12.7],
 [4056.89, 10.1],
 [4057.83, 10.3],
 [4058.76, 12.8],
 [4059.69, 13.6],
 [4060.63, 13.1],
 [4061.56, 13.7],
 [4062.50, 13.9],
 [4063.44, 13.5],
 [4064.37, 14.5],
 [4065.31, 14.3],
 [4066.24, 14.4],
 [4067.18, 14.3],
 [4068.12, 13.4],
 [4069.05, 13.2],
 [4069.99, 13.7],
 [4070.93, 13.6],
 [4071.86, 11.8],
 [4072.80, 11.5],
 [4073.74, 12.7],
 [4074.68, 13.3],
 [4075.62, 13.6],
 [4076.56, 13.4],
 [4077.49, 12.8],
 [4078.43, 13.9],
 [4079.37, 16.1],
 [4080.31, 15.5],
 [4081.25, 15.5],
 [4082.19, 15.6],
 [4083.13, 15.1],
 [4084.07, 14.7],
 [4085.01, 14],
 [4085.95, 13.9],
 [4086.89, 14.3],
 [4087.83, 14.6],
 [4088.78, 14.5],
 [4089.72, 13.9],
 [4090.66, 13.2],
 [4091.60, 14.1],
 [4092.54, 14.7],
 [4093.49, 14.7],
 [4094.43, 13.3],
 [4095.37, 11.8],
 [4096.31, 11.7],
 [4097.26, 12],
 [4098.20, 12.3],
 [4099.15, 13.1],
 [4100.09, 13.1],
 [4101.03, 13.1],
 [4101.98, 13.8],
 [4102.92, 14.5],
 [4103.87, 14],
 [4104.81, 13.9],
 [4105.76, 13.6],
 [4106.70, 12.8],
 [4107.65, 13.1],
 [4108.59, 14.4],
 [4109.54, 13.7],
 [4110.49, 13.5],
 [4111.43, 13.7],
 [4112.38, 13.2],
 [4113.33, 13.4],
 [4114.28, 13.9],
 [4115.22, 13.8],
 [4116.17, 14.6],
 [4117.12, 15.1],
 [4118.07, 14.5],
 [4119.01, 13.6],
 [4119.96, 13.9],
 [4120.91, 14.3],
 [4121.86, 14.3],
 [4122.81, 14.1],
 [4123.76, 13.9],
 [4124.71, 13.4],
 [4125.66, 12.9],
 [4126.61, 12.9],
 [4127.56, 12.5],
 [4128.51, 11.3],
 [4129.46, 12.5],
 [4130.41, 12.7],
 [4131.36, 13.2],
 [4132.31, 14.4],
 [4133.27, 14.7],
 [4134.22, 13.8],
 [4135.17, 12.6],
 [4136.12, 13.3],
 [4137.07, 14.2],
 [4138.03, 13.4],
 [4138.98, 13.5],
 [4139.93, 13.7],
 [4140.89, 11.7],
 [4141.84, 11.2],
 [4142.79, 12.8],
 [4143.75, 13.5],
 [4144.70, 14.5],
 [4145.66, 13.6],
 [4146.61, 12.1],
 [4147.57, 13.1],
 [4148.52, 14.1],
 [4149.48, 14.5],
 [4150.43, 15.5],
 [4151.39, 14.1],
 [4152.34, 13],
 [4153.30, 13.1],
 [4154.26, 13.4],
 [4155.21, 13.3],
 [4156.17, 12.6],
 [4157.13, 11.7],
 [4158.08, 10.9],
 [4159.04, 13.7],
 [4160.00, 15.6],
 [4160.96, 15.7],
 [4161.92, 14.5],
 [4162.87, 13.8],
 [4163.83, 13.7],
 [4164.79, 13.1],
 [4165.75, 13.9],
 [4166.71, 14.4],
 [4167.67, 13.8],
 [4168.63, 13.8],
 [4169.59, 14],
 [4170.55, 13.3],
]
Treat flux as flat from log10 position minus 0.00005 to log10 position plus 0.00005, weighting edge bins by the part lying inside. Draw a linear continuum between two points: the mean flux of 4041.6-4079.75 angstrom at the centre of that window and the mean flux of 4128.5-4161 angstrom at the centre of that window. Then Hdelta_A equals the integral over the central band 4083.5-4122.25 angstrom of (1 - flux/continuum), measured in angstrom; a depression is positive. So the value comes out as -0.9 angstrom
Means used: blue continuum 13.5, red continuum 13.3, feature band 13.7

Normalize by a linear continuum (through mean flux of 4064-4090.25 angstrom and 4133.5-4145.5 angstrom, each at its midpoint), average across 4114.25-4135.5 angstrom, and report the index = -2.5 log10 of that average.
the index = -0.02 mag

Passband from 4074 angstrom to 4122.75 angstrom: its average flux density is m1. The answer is 13.9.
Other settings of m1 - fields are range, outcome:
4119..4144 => 13.3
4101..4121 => 13.8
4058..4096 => 13.8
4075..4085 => 14.6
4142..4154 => 13.6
